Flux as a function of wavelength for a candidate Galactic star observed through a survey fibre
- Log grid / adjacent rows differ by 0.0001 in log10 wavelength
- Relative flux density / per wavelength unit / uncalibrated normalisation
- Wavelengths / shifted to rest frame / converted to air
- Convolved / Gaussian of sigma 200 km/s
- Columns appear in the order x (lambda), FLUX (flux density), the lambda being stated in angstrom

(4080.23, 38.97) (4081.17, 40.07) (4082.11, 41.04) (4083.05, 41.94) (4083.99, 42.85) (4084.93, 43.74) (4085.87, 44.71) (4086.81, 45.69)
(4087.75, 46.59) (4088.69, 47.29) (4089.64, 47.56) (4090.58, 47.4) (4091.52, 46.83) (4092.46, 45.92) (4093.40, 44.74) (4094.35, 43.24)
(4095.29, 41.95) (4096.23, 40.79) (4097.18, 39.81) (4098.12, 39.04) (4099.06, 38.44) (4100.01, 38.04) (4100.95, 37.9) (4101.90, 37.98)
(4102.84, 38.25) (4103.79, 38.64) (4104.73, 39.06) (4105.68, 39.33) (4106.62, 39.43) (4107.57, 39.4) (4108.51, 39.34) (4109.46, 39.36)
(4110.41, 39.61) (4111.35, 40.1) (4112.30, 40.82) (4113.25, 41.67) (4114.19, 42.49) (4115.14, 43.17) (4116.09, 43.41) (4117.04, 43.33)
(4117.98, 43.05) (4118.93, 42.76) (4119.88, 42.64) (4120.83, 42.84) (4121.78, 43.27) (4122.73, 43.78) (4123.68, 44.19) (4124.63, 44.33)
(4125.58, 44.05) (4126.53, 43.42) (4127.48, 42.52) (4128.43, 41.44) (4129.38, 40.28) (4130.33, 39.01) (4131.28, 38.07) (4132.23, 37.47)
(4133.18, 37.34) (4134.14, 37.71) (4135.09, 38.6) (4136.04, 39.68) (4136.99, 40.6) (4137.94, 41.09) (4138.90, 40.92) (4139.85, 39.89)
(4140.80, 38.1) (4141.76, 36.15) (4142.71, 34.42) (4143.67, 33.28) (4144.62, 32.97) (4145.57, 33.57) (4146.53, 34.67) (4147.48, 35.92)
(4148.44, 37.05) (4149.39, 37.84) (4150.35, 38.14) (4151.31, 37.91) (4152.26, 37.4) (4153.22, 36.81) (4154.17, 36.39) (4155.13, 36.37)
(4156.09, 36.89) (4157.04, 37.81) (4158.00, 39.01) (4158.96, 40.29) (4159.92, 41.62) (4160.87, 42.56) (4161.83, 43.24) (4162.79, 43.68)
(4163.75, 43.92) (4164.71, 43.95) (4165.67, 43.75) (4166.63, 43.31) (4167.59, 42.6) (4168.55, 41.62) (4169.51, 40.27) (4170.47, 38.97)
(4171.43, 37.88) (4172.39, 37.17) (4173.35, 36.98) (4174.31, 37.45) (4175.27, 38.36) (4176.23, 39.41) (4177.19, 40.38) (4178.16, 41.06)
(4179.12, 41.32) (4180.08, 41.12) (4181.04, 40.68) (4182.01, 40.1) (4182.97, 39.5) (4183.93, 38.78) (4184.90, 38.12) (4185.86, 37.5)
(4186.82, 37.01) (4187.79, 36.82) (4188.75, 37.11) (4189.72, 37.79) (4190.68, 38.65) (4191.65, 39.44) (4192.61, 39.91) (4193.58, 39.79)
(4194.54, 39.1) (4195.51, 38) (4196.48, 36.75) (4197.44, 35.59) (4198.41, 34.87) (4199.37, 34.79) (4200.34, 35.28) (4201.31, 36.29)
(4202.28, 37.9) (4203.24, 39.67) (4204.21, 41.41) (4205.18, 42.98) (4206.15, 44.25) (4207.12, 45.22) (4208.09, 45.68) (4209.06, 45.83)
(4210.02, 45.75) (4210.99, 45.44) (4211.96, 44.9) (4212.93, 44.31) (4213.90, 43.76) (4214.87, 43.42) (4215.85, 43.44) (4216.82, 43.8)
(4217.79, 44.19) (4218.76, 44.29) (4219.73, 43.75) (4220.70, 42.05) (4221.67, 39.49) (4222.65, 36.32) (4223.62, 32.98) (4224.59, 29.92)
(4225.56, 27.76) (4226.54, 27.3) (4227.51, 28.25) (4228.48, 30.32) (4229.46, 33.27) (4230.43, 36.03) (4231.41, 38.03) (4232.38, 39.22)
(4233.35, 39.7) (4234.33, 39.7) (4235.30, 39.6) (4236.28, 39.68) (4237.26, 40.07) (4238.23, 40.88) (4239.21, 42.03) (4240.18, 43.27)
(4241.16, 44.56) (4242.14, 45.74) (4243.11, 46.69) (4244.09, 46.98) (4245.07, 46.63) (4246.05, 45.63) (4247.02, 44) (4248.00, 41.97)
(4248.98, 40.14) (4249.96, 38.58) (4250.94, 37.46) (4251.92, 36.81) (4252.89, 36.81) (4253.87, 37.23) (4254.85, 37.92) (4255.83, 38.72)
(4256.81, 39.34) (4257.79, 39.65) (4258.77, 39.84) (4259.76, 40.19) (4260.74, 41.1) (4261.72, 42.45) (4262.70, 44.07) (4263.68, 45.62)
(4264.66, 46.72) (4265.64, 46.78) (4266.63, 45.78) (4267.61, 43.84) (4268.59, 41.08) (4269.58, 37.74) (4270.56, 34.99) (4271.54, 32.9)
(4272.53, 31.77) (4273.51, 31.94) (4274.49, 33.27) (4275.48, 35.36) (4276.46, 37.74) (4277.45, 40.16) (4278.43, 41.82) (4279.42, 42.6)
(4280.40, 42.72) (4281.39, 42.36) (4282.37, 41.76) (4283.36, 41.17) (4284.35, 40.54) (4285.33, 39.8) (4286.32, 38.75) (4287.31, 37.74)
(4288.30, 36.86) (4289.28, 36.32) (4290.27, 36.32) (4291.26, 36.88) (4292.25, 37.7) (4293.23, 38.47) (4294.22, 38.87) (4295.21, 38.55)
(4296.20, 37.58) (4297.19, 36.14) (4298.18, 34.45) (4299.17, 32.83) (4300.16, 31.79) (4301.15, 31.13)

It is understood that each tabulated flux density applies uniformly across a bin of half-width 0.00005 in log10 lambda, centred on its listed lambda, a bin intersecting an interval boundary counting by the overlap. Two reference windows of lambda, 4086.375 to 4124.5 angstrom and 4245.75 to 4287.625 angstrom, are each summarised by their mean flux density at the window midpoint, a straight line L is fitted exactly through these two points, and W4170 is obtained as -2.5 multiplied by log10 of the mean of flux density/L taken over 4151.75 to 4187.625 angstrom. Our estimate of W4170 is 0.04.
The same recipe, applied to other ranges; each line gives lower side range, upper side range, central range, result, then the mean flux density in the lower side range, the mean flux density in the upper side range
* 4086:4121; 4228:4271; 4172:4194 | 0.07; 41.9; 40.8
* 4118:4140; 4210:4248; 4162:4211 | 0.02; 41.2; 40.3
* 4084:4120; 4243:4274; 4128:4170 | 0.07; 41.9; 40.6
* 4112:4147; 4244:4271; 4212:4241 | 0.06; 40.2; 41.3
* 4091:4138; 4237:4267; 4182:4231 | 0.08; 41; 42.1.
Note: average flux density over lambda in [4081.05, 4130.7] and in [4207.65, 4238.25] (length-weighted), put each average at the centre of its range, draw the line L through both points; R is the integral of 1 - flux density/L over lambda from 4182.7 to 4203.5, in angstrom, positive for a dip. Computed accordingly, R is 1.24 angstrom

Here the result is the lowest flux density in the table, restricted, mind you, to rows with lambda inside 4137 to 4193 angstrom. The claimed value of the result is 32.97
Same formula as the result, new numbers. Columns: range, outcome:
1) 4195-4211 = 34.79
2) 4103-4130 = 38.64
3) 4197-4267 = 27.3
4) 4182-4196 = 36.82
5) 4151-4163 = 36.37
